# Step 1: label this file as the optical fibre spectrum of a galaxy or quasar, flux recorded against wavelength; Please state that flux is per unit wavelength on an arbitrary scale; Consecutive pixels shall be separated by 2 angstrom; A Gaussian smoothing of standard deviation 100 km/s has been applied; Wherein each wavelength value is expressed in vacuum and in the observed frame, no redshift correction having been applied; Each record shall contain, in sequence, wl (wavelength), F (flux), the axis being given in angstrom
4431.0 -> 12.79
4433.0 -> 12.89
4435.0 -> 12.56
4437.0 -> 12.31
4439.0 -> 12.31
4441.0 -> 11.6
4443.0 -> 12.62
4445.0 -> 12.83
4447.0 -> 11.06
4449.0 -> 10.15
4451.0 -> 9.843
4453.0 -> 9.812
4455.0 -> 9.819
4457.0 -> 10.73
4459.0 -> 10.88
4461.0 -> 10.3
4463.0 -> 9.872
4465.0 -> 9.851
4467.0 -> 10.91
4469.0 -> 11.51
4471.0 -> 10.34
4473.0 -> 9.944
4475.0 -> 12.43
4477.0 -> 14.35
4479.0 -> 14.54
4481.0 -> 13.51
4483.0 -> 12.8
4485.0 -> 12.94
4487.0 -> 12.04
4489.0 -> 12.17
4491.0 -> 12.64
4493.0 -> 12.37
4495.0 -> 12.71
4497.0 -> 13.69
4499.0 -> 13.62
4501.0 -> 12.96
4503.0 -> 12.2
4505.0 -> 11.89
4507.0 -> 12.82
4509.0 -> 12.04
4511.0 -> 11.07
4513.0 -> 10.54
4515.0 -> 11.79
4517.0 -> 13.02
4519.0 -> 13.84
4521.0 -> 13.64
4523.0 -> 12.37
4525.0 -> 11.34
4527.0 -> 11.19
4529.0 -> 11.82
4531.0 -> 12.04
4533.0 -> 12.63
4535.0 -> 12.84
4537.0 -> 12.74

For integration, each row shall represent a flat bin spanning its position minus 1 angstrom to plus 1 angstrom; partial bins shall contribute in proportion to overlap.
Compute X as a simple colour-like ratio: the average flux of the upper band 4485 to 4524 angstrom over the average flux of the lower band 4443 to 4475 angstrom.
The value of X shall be 1.17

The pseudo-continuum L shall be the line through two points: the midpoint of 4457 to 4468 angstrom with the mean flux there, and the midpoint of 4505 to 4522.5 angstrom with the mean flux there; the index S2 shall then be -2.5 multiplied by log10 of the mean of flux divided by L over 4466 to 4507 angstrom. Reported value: -0.109 mag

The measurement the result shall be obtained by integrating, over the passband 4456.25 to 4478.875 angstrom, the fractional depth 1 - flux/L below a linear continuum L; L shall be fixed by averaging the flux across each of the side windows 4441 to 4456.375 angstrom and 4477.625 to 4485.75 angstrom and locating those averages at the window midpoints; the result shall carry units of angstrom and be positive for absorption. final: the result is 2.31 angstrom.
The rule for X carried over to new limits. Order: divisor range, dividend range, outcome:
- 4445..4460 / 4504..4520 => 1.16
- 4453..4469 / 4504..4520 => 1.17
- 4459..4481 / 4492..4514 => 1.08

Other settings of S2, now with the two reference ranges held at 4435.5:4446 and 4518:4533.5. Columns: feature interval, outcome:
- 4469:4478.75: 0.035 mag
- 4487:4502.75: -0.039 mag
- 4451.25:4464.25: 0.207 mag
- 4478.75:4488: -0.060 mag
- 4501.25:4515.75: 0.047 mag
